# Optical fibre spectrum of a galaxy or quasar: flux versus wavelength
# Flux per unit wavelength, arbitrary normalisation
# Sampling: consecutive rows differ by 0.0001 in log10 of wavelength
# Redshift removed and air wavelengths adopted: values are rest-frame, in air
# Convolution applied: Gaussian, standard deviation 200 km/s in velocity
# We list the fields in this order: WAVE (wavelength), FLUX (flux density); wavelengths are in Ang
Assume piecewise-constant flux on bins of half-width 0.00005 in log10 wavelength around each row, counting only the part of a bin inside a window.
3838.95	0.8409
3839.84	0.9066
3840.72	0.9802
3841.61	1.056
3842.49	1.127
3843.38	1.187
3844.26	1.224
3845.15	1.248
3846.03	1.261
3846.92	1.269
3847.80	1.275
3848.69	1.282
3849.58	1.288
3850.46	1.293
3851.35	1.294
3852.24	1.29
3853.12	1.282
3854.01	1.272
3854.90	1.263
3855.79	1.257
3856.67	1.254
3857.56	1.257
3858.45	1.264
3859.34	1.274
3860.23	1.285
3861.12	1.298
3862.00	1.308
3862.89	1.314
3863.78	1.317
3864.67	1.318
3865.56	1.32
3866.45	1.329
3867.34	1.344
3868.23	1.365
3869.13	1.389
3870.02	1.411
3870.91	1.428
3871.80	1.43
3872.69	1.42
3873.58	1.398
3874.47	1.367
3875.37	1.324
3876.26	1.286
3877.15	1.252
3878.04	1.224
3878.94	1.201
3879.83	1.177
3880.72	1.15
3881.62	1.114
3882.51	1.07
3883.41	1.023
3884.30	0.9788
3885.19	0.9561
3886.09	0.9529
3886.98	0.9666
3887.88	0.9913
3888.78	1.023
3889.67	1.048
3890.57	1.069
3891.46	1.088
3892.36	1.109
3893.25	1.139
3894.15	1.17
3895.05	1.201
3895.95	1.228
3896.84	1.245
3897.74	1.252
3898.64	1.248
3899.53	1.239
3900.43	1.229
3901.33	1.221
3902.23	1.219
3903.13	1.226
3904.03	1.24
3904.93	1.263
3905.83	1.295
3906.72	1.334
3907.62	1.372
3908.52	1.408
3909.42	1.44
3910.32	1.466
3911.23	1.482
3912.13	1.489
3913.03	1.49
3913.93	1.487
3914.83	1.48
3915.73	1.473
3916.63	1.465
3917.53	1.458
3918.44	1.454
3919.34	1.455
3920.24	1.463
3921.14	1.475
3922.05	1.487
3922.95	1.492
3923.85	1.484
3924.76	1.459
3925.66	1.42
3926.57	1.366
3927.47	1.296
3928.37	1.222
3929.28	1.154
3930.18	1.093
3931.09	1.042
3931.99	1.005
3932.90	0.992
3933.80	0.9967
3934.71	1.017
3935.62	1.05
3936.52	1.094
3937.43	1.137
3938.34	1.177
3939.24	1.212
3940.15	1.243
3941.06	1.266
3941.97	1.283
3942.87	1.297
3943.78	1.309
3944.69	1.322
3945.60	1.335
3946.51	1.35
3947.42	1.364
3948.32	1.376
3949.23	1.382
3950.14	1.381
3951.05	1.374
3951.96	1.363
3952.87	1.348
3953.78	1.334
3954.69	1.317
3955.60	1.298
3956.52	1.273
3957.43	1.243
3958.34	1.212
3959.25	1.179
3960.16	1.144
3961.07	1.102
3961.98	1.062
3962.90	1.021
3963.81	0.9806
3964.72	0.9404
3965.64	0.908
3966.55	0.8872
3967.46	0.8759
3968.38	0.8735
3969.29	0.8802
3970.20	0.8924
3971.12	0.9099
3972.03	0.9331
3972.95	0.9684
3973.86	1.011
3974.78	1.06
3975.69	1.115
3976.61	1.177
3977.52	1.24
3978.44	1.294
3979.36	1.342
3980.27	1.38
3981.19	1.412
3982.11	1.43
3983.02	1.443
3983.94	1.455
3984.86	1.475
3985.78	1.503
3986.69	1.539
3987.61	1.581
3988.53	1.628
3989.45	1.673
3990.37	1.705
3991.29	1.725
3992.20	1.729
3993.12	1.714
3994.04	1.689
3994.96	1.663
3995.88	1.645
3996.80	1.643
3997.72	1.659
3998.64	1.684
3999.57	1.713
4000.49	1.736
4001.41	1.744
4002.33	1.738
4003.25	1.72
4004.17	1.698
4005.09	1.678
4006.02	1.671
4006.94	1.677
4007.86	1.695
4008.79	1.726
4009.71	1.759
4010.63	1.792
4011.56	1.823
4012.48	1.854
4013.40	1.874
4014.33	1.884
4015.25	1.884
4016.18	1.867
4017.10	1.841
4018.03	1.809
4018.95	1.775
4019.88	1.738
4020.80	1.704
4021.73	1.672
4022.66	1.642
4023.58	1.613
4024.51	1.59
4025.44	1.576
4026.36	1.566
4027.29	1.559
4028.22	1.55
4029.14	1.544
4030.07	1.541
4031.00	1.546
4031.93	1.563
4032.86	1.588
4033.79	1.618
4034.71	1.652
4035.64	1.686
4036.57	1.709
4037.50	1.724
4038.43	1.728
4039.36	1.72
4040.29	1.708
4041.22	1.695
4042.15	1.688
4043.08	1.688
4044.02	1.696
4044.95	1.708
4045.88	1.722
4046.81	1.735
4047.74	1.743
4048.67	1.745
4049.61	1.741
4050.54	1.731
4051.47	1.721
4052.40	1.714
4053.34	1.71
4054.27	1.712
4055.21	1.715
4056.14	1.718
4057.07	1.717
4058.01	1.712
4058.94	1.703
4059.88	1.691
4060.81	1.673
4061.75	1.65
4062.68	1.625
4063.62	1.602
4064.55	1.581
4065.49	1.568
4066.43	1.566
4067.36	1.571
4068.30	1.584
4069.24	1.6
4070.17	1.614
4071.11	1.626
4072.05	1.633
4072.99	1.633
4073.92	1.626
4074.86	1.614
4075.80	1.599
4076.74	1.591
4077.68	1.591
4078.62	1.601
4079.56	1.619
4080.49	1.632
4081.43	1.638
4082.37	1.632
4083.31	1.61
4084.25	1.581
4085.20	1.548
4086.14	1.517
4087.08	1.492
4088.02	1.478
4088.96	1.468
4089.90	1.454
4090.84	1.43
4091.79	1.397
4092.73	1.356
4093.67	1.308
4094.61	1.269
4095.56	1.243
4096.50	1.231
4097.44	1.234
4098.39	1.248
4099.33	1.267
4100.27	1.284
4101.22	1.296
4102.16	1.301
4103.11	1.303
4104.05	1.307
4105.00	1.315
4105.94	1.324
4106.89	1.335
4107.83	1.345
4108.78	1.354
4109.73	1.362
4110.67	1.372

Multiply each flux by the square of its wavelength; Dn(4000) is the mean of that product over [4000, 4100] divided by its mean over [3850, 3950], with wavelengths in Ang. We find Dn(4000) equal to 1.4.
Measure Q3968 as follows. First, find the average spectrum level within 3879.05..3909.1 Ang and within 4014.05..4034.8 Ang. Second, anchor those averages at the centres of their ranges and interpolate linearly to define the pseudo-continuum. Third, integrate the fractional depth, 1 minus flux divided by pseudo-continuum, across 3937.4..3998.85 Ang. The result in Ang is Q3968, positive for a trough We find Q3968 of 6.4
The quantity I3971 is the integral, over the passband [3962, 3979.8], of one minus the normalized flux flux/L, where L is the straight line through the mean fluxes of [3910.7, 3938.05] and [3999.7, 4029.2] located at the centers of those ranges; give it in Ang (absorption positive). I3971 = 5.94 Ang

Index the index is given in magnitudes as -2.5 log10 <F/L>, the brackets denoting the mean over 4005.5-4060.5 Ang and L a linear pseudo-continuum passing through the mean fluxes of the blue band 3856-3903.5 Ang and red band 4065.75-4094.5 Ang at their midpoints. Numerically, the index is -0.16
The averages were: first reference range 1.22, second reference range 1.55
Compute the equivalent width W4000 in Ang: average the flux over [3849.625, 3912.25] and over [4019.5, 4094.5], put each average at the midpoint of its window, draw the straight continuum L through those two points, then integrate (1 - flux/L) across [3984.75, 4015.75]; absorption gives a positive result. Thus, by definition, -4.2 Ang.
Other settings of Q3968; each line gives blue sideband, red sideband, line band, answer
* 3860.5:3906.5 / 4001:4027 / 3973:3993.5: 2.4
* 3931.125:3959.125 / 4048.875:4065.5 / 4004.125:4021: -3.0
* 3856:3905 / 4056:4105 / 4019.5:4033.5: -1.6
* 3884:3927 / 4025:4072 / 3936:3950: 1.1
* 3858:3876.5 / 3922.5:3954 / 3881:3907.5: 3.3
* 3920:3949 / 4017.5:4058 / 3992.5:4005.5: -1.5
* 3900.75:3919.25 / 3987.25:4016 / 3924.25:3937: 2.6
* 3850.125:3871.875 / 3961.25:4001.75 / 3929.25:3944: 2.1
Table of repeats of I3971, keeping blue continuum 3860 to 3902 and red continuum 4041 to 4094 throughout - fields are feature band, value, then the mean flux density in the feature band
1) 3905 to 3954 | -0.15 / 1.32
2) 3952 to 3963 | 1.26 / 1.22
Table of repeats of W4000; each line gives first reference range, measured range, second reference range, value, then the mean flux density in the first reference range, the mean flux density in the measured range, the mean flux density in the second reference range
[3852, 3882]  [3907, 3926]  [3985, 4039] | -0.4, 1.3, 1.46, 1.69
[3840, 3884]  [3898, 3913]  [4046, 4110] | -0.1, 1.26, 1.33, 1.53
